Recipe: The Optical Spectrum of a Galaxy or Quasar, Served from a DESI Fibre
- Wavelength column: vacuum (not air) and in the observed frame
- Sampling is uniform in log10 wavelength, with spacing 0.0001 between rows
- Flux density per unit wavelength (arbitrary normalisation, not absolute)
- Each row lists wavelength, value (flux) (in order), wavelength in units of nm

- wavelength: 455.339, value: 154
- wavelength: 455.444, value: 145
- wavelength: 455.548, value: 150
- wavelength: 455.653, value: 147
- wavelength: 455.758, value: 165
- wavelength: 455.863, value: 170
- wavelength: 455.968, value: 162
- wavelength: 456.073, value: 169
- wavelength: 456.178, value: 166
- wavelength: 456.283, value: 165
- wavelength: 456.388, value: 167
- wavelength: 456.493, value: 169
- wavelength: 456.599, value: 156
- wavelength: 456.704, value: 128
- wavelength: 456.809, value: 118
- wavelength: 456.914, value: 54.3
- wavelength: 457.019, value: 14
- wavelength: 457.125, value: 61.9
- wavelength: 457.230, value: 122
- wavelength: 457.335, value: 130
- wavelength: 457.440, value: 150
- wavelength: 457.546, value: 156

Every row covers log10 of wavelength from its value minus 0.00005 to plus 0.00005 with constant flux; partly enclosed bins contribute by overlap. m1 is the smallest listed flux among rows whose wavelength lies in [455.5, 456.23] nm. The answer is 147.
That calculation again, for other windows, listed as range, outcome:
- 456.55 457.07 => 14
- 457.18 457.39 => 122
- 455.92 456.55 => 162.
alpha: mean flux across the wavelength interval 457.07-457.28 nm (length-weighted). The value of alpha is 90.8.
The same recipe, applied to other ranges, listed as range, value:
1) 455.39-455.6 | 148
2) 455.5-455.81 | 154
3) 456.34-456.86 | 147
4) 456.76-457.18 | 61.9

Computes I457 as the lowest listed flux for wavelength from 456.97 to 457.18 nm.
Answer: 14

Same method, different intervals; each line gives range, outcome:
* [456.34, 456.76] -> 128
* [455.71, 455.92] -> 165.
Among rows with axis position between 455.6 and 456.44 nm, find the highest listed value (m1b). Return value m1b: 170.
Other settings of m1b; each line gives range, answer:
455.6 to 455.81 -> 165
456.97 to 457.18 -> 61.9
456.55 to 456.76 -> 156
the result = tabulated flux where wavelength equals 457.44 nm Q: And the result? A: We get 150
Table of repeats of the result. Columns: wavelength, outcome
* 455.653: 147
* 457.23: 122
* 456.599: 156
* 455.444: 145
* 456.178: 166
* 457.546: 156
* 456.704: 128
